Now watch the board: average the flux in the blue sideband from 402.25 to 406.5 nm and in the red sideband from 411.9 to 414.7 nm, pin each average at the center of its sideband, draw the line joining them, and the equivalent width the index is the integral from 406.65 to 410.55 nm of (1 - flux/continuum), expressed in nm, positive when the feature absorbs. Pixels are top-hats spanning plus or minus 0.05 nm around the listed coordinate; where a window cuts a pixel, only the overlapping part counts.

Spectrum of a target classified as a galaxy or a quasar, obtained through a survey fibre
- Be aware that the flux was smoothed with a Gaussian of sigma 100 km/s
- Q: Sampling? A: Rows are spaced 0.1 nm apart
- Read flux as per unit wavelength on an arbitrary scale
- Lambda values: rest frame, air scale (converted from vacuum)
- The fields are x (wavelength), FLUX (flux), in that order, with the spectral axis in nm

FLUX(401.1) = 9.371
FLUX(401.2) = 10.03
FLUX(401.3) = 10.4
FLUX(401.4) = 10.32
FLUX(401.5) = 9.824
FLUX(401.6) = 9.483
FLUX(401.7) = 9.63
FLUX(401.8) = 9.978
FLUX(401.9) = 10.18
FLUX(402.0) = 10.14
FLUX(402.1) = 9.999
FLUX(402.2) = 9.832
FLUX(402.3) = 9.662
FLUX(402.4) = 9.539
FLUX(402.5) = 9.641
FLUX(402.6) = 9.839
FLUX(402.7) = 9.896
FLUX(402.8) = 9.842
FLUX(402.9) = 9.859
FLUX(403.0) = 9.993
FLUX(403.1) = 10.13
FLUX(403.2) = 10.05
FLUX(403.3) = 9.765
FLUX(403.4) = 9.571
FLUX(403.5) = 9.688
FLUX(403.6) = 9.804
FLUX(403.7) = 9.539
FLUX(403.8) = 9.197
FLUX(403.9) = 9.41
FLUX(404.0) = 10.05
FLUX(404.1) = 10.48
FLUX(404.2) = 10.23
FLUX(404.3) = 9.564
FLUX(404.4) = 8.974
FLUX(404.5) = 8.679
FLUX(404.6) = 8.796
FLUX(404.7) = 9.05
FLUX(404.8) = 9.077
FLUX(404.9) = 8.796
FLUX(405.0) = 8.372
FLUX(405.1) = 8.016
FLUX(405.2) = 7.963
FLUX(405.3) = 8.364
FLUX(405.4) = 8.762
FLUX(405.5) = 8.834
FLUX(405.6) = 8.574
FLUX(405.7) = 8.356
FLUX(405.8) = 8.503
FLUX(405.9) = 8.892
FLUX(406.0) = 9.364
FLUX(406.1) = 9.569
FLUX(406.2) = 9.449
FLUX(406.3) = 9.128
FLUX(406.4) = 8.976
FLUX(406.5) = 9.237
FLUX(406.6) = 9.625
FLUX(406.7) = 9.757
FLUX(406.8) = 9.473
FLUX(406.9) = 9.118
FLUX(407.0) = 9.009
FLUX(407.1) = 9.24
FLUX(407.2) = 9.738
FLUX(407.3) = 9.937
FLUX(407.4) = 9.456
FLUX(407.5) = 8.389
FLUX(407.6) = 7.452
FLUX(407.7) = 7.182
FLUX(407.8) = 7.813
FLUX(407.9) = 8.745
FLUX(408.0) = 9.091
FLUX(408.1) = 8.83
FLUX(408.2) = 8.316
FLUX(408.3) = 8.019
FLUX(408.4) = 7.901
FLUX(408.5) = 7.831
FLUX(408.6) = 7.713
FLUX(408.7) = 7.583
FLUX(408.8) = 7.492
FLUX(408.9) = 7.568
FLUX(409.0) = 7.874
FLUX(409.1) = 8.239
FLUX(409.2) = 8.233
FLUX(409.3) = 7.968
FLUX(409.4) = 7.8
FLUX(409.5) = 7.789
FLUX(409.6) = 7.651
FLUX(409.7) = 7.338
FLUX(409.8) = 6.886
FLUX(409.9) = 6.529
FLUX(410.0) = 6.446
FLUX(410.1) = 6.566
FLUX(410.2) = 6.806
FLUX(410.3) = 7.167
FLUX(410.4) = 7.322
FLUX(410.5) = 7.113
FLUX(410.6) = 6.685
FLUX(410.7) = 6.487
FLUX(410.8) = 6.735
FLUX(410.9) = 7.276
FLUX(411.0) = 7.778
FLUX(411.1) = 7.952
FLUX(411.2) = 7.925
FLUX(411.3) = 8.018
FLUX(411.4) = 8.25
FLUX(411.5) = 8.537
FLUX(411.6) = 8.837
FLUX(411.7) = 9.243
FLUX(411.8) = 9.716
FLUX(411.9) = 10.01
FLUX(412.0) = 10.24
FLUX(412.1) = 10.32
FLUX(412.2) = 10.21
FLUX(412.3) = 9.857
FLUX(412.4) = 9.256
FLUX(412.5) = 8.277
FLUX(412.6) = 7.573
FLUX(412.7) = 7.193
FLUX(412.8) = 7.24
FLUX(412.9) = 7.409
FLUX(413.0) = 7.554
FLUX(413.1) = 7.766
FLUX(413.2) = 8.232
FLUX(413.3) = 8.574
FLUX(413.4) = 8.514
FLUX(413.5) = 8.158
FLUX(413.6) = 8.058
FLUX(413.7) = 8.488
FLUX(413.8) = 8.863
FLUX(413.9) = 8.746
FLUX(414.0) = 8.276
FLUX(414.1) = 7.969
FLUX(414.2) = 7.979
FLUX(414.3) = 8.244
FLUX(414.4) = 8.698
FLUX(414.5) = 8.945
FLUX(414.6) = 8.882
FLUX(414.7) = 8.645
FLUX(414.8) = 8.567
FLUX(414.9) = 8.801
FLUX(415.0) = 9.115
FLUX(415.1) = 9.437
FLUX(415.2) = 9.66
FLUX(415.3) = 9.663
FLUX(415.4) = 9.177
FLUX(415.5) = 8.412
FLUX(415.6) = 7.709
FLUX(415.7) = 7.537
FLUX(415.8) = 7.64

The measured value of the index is 0.39 nm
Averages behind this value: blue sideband 9.29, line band 8.04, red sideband 8.53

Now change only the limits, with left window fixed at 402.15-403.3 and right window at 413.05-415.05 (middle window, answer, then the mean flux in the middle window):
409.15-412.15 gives 0.34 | 7.85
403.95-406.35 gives 0.14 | 8.99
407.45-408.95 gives 0.19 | 8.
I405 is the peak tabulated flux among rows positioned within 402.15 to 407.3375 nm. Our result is 10.48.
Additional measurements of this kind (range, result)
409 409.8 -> 8.239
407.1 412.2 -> 10.32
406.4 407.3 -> 9.937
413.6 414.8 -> 8.945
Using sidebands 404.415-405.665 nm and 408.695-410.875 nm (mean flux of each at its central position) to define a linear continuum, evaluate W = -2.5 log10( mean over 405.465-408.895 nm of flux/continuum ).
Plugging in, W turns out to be -0.09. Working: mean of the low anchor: 8.61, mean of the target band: 8.71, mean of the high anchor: 7.28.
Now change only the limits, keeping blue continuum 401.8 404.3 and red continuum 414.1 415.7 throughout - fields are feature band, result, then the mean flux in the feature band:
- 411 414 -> 0.05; 8.57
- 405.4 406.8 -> 0.05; 9.1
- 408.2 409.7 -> 0.19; 7.83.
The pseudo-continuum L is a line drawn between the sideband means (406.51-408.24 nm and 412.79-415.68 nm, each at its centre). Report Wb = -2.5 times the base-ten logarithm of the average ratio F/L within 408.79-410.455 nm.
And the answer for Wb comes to 0.19 mag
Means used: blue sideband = 8.9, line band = 7.39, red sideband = 8.48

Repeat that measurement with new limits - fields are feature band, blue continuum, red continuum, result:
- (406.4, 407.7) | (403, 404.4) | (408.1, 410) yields -0.08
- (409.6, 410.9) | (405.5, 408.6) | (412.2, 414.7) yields 0.24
